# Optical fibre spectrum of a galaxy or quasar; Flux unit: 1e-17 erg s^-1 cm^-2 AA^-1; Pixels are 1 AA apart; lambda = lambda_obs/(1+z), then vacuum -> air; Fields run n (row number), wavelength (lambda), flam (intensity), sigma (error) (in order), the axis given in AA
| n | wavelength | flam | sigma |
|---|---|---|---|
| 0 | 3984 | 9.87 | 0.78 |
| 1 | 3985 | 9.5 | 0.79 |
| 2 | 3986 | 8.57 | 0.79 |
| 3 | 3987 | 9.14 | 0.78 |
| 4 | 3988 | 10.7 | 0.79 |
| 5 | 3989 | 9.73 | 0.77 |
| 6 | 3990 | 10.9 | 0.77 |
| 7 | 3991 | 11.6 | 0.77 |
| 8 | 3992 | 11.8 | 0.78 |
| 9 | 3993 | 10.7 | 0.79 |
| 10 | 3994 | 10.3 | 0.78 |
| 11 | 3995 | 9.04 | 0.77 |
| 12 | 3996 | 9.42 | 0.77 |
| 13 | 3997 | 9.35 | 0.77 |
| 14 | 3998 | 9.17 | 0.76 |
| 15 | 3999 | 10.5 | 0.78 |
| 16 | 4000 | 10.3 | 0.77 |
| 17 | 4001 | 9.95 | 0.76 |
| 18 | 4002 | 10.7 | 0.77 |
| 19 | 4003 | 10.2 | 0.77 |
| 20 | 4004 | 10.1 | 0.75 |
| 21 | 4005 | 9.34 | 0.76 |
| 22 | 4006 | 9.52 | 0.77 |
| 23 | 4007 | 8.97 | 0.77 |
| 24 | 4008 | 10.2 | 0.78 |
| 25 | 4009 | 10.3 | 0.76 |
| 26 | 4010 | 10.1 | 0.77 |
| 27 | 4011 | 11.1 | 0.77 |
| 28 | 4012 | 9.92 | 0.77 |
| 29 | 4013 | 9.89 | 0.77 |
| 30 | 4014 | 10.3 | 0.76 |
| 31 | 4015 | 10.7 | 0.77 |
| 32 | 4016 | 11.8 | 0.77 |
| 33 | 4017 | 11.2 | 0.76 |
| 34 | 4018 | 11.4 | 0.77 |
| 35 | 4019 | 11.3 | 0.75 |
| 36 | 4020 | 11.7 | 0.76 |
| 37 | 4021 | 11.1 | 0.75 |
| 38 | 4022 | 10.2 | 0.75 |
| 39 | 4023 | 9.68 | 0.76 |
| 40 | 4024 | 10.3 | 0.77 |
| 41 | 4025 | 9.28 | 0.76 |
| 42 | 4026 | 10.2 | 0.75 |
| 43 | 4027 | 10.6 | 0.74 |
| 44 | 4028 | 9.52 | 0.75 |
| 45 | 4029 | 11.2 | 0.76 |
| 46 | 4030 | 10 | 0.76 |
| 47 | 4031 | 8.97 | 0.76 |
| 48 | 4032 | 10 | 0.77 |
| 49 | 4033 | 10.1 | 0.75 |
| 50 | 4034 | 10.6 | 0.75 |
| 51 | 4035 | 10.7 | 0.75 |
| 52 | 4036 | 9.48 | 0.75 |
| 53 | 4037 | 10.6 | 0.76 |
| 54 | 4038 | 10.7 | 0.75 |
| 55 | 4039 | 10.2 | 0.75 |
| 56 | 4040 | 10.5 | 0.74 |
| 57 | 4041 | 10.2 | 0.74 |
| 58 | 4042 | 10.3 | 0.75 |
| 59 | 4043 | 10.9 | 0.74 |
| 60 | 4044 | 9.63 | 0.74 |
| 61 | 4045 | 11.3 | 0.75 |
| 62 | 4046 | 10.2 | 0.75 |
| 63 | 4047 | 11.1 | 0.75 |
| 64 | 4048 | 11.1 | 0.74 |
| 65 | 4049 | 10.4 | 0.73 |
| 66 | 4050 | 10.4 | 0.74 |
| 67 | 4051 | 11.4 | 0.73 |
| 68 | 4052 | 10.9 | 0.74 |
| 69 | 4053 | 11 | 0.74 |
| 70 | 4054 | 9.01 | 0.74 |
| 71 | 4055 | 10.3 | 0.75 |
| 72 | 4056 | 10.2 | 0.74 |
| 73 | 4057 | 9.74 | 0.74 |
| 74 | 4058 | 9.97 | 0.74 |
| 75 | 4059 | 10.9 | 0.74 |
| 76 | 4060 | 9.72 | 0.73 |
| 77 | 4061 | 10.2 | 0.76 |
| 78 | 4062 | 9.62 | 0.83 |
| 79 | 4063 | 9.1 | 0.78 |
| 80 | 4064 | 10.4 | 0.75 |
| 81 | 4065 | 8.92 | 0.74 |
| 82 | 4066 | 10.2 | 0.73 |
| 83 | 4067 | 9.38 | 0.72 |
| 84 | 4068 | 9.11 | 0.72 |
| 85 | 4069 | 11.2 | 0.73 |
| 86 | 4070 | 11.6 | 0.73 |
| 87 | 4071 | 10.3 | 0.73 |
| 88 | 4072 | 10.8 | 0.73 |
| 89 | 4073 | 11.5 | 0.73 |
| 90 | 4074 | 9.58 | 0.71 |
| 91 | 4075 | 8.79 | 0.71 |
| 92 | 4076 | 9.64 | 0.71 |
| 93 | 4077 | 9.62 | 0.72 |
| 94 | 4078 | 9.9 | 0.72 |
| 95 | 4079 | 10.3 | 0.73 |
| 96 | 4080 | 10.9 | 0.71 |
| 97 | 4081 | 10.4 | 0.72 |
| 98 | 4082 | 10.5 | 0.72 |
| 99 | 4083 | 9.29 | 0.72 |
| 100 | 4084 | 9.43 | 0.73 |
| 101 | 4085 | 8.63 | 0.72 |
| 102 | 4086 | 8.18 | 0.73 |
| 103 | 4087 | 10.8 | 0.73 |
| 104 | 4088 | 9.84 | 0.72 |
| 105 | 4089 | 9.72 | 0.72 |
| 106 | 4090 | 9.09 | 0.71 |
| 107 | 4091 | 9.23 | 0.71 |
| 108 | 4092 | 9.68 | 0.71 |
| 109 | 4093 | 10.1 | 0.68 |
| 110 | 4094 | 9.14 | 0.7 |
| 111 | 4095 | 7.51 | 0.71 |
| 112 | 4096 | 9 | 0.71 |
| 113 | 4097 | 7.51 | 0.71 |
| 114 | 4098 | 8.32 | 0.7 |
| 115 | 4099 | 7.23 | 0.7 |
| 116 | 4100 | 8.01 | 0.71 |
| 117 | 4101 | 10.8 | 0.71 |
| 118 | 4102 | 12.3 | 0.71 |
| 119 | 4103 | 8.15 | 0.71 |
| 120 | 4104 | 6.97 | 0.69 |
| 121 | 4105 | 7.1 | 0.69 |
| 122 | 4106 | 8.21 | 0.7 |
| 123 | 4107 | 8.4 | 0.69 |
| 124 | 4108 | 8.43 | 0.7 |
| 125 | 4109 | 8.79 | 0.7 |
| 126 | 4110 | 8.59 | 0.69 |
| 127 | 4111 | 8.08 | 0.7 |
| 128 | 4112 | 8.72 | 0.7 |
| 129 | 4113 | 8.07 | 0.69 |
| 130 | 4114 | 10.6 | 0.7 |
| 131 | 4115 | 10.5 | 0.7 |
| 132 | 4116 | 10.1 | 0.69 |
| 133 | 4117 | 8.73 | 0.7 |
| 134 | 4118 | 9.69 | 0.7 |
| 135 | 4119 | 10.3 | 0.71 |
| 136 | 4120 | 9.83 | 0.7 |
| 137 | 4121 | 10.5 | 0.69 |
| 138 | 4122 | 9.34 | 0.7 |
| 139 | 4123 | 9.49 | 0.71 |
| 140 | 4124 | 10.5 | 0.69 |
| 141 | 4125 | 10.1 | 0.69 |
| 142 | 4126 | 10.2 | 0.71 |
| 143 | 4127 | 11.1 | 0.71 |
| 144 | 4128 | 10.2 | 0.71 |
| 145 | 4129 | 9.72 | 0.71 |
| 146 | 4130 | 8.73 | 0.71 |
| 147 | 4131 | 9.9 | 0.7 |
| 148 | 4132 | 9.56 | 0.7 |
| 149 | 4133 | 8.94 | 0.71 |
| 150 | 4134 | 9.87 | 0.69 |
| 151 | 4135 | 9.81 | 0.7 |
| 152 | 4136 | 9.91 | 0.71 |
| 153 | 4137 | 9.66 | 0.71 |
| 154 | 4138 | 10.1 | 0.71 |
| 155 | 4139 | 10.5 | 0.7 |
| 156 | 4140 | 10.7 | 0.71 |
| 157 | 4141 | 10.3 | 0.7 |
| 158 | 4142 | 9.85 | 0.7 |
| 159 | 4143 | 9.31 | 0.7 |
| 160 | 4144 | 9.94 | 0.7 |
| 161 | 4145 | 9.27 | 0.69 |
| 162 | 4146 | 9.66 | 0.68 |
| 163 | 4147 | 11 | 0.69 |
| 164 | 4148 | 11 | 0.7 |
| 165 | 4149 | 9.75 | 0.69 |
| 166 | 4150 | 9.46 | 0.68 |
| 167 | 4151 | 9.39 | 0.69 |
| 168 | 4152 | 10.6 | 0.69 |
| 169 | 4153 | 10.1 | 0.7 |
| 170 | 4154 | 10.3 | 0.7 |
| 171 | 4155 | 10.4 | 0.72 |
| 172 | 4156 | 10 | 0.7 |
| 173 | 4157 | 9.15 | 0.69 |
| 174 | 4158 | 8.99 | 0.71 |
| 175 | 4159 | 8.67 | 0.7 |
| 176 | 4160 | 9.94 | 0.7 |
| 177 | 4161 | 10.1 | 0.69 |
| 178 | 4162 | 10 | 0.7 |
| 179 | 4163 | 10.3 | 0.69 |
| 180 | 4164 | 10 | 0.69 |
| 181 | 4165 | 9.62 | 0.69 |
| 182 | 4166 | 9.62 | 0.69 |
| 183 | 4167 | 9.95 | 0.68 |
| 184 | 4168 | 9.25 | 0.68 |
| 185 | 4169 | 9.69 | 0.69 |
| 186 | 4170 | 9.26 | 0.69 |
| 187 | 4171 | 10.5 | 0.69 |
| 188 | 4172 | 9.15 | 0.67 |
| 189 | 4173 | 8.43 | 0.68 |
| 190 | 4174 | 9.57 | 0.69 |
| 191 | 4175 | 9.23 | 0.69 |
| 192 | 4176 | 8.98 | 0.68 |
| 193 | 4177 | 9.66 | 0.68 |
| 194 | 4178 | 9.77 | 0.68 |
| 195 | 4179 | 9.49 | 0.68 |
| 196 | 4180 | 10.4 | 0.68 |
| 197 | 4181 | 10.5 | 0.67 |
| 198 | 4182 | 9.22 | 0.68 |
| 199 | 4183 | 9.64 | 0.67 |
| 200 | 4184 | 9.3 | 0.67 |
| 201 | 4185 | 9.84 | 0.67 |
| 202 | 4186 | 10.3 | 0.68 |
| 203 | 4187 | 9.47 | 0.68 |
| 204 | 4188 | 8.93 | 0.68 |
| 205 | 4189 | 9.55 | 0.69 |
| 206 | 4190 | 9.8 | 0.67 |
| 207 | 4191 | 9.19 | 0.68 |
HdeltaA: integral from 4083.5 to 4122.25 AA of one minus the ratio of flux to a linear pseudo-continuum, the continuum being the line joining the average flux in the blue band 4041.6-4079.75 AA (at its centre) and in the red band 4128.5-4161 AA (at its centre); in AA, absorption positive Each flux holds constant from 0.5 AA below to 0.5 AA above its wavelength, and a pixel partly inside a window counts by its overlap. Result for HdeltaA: 3.7 AA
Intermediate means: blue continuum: 10.2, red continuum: 9.83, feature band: 9.07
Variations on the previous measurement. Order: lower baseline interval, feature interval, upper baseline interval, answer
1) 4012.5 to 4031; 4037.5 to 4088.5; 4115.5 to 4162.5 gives 0.7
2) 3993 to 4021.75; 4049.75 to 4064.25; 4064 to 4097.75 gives -0.4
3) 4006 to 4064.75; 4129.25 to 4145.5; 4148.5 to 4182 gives 0.1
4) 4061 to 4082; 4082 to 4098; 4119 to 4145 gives 1.4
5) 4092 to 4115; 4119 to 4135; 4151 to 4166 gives -1.2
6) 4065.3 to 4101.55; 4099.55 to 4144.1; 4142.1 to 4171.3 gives 0.9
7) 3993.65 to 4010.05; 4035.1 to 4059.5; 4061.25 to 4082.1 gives -1.1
